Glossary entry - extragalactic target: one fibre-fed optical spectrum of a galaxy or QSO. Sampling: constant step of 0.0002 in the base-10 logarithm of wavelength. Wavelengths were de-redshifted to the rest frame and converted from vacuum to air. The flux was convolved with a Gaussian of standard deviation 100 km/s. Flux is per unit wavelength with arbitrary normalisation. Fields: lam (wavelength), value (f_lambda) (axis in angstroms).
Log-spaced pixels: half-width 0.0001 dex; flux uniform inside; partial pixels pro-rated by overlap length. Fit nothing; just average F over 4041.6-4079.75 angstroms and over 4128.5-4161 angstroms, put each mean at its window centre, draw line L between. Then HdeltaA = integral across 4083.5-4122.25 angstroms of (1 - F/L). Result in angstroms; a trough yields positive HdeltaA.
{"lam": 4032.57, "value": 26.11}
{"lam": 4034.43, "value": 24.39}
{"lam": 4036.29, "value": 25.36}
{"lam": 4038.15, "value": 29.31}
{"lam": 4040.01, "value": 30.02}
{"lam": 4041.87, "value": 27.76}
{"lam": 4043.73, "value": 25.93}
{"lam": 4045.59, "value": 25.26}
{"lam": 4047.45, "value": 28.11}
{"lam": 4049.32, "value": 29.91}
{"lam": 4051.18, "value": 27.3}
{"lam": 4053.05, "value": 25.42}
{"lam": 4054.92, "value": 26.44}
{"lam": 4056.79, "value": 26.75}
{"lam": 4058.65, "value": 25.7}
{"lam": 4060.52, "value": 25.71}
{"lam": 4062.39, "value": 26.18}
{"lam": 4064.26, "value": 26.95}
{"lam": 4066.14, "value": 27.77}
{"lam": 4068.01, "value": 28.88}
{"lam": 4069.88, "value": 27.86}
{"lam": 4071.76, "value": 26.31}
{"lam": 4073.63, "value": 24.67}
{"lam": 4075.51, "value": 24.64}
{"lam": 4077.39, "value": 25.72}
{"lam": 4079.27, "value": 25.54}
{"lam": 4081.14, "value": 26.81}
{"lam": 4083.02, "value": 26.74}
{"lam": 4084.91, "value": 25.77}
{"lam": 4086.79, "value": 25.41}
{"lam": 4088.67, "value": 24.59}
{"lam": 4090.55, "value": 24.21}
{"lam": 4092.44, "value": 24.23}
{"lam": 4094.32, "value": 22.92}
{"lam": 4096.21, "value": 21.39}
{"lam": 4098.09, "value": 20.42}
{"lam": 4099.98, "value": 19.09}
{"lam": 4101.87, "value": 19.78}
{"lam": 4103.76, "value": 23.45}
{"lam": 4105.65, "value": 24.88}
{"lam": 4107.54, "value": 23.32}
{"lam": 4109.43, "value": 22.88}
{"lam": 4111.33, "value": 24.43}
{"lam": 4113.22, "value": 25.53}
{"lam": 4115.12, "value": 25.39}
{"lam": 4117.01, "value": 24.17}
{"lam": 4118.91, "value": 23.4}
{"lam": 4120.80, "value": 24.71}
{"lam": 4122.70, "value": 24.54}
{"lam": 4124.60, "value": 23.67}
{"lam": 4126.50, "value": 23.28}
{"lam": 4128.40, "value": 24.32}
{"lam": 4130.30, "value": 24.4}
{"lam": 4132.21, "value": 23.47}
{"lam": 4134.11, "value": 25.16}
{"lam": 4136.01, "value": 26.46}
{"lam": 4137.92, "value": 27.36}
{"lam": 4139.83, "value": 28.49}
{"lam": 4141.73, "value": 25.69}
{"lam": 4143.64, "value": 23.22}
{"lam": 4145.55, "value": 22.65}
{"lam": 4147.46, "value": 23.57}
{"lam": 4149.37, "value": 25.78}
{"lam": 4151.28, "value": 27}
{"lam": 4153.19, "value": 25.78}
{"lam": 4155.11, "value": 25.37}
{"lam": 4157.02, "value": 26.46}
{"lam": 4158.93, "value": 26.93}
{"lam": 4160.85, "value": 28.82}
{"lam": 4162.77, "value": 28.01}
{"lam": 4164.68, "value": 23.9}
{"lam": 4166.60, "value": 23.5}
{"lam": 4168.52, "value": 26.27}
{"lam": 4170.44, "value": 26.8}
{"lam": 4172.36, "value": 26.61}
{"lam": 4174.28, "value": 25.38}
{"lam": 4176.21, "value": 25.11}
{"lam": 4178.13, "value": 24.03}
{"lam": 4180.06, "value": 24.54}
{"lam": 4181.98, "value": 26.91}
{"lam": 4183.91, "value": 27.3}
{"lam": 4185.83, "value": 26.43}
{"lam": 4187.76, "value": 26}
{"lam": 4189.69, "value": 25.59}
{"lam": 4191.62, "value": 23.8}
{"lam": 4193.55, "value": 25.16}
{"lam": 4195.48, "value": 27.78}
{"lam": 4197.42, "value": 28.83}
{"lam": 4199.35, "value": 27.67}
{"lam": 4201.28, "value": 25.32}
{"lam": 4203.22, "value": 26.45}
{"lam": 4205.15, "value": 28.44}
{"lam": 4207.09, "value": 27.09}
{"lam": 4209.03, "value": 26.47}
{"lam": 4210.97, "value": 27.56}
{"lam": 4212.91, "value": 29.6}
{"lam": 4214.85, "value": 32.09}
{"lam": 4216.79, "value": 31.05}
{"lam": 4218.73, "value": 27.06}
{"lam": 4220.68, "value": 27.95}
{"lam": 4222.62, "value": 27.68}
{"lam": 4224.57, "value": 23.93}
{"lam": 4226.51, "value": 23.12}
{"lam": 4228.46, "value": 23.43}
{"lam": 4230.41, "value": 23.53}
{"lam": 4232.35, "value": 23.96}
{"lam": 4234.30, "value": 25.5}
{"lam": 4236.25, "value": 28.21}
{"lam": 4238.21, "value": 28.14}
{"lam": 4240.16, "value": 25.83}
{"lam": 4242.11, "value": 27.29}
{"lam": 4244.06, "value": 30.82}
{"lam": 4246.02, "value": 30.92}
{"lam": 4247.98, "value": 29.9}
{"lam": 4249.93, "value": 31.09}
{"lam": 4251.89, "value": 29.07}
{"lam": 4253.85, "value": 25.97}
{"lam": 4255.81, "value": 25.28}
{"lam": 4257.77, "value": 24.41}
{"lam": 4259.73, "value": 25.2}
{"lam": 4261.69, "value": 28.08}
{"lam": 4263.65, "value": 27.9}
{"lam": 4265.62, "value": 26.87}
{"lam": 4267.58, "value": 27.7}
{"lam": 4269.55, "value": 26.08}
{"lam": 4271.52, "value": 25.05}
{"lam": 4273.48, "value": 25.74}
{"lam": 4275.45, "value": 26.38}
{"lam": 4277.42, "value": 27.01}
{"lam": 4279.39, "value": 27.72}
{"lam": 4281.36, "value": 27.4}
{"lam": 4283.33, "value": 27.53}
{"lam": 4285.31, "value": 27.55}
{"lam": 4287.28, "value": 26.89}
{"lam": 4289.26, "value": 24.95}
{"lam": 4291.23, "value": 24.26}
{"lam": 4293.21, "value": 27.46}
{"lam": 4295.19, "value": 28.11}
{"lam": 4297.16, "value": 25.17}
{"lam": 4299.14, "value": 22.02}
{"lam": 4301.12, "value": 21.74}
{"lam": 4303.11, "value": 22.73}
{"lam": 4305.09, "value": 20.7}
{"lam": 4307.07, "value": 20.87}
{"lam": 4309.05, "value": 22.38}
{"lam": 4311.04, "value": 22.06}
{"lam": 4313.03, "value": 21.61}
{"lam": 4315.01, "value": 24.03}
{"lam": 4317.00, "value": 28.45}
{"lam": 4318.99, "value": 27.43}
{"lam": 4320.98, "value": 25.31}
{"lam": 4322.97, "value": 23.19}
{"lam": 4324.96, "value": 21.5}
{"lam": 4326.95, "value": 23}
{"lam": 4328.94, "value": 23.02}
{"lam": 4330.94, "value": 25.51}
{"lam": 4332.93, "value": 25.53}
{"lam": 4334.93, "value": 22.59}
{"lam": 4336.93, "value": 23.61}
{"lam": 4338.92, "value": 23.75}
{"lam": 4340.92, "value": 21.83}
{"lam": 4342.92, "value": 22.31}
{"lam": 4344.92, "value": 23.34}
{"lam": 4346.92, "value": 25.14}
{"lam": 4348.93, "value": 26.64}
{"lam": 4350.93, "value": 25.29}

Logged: 3.8 angstroms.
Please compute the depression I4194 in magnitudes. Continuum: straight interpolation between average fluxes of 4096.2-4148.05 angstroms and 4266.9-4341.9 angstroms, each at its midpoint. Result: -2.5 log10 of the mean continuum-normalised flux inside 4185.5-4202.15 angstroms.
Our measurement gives -0.09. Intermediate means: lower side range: 23.9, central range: 26.3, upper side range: 24.7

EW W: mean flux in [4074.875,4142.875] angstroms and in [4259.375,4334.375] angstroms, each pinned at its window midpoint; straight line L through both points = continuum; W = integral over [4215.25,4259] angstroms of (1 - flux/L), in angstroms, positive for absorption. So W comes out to -3.90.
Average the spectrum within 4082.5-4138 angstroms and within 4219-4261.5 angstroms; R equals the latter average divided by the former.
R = 1.12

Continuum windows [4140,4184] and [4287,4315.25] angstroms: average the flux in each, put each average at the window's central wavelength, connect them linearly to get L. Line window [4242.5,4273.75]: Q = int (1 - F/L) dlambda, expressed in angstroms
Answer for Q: -4.28 angstroms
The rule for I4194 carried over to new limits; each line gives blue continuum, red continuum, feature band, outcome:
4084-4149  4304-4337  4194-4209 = -0.145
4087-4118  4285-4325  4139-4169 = -0.098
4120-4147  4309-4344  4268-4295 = -0.109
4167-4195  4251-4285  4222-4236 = 0.071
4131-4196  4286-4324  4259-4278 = -0.086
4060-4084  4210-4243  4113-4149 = 0.080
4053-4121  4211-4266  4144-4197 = 0.017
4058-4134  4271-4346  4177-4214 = -0.088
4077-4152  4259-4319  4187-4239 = -0.076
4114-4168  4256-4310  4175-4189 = -0.020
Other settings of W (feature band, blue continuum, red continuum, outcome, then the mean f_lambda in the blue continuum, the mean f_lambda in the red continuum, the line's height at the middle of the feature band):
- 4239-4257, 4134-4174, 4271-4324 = -2.2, 25.9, 24.9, 25.3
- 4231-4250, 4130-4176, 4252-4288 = -1.1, 25.7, 26.7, 26.4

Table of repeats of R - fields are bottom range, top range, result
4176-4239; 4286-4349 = 0.90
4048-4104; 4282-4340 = 0.96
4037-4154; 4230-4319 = 1.03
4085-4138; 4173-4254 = 1.13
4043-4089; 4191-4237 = 1.01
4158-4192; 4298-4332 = 0.90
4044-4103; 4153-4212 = 1.04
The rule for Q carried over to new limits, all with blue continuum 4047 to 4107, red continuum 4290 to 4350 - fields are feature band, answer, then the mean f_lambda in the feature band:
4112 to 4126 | 0.3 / 24.5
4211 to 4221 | -2.1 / 29.5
